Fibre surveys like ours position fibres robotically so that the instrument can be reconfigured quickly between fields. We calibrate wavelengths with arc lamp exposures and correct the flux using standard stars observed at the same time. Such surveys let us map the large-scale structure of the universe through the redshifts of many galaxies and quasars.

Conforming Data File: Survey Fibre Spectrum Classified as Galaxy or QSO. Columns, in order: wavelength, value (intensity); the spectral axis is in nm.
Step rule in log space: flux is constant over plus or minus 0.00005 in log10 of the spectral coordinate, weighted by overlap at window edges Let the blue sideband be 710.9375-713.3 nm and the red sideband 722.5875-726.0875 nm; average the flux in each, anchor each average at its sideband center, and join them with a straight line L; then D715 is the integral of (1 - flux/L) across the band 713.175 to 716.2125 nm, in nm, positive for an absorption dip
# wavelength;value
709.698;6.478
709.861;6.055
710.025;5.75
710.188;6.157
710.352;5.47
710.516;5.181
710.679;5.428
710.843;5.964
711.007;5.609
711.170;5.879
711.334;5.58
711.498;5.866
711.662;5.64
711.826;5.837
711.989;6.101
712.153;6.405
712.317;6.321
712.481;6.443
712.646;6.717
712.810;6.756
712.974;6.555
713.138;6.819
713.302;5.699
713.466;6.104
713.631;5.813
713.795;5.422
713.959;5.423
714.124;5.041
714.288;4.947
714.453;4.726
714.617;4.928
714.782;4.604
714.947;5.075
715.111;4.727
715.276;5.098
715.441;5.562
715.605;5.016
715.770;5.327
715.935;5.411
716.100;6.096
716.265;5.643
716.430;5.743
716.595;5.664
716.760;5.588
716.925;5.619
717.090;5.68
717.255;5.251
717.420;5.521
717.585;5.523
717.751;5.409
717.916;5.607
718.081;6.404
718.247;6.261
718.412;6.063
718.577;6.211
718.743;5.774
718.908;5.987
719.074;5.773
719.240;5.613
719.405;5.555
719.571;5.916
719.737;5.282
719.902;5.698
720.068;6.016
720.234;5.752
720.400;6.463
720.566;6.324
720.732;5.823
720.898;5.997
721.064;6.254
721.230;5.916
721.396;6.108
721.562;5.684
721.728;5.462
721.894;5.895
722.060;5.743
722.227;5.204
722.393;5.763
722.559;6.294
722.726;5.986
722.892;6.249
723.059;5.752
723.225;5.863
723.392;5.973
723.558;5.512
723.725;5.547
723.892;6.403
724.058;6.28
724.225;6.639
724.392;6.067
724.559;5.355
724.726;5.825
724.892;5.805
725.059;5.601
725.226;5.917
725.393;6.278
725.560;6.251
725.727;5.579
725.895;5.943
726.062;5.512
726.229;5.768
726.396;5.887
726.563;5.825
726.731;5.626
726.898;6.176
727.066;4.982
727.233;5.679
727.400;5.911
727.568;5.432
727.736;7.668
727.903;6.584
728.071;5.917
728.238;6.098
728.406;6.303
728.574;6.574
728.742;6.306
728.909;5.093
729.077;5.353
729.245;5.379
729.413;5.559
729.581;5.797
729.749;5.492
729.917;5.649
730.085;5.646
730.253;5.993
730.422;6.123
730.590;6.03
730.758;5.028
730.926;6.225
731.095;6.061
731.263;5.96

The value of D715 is 0.40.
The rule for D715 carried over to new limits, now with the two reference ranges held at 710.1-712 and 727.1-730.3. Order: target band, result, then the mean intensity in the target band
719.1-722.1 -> -0.02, 5.86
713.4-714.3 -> 0.04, 5.49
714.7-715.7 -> 0.13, 5.02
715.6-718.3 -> 0.06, 5.64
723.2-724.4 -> -0.04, 6.04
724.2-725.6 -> -0.02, 5.94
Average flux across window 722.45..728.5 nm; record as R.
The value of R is 5.96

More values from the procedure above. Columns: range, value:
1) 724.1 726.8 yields 5.87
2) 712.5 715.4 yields 5.57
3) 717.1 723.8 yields 5.83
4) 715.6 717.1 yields 5.6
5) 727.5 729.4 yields 6.05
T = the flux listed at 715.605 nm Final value 5.016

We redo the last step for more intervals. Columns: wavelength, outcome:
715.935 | 5.411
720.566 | 6.324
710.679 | 5.428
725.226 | 5.917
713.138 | 6.819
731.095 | 6.061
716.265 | 5.643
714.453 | 4.726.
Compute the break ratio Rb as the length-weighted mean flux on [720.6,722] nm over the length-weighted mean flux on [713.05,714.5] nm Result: 1.06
